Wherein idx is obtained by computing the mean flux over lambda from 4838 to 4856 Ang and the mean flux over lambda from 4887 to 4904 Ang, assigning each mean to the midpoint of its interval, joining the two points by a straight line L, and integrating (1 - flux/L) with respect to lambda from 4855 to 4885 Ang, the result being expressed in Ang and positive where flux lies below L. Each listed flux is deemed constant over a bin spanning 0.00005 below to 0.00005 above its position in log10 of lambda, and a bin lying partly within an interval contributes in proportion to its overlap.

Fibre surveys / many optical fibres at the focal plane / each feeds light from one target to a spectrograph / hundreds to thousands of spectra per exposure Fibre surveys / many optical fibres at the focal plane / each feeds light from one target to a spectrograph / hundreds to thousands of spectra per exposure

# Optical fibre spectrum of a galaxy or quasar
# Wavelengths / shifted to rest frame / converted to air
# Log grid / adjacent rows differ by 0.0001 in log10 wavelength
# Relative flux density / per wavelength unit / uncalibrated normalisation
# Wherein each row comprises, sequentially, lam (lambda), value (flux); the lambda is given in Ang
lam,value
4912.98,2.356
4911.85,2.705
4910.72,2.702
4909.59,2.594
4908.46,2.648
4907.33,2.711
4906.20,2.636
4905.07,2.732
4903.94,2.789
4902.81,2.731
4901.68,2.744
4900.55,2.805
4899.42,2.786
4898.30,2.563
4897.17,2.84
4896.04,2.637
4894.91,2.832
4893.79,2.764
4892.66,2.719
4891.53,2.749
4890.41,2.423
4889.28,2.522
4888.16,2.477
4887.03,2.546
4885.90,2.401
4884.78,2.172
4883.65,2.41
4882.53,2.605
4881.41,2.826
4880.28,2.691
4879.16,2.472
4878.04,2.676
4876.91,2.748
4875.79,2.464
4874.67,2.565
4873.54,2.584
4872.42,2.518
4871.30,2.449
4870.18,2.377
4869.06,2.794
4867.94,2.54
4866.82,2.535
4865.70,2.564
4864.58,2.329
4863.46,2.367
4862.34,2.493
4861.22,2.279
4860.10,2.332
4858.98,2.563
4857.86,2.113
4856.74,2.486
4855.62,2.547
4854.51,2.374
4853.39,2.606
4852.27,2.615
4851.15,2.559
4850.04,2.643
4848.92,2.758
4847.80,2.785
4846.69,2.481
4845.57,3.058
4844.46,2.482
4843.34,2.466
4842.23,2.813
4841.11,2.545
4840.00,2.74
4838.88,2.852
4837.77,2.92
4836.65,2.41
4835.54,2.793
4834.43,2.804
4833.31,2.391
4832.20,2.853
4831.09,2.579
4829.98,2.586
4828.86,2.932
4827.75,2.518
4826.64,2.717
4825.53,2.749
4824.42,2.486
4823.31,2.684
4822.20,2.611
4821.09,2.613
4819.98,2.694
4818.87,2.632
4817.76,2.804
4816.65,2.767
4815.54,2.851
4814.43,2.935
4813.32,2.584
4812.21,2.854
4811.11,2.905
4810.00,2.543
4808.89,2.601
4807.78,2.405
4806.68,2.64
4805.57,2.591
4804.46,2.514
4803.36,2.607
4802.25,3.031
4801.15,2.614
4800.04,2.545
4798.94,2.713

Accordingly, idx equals 1.8 Ang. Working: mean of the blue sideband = 2.65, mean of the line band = 2.5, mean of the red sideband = 2.68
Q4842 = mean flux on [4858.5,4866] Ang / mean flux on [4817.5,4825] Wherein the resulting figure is 0.91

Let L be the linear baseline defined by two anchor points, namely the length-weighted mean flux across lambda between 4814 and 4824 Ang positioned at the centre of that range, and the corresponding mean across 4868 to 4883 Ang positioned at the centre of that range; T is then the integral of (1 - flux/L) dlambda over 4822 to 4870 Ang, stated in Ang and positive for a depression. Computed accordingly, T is 1.2 Ang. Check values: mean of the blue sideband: 2.73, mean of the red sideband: 2.6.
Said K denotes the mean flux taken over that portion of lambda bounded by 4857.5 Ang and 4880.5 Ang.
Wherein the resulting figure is 2.5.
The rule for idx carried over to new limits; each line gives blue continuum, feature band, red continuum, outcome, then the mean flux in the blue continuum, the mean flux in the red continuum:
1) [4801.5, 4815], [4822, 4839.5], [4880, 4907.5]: -0.1 Ang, 2.68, 2.64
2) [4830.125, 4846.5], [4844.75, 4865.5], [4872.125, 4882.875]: 1.1 Ang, 2.69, 2.62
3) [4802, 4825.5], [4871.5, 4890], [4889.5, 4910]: 1.1 Ang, 2.68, 2.7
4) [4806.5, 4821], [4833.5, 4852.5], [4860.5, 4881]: -0.5 Ang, 2.71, 2.53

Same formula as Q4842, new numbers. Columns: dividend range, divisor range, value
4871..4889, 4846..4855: 0.97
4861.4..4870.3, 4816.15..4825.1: 0.94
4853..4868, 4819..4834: 0.92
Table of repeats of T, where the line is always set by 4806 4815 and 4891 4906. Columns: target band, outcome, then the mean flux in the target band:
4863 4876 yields 1.02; 2.51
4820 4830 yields 0.12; 2.66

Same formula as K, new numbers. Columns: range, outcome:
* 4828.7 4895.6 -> 2.58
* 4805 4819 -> 2.7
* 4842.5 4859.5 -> 2.57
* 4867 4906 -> 2.62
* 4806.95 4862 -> 2.64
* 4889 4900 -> 2.69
